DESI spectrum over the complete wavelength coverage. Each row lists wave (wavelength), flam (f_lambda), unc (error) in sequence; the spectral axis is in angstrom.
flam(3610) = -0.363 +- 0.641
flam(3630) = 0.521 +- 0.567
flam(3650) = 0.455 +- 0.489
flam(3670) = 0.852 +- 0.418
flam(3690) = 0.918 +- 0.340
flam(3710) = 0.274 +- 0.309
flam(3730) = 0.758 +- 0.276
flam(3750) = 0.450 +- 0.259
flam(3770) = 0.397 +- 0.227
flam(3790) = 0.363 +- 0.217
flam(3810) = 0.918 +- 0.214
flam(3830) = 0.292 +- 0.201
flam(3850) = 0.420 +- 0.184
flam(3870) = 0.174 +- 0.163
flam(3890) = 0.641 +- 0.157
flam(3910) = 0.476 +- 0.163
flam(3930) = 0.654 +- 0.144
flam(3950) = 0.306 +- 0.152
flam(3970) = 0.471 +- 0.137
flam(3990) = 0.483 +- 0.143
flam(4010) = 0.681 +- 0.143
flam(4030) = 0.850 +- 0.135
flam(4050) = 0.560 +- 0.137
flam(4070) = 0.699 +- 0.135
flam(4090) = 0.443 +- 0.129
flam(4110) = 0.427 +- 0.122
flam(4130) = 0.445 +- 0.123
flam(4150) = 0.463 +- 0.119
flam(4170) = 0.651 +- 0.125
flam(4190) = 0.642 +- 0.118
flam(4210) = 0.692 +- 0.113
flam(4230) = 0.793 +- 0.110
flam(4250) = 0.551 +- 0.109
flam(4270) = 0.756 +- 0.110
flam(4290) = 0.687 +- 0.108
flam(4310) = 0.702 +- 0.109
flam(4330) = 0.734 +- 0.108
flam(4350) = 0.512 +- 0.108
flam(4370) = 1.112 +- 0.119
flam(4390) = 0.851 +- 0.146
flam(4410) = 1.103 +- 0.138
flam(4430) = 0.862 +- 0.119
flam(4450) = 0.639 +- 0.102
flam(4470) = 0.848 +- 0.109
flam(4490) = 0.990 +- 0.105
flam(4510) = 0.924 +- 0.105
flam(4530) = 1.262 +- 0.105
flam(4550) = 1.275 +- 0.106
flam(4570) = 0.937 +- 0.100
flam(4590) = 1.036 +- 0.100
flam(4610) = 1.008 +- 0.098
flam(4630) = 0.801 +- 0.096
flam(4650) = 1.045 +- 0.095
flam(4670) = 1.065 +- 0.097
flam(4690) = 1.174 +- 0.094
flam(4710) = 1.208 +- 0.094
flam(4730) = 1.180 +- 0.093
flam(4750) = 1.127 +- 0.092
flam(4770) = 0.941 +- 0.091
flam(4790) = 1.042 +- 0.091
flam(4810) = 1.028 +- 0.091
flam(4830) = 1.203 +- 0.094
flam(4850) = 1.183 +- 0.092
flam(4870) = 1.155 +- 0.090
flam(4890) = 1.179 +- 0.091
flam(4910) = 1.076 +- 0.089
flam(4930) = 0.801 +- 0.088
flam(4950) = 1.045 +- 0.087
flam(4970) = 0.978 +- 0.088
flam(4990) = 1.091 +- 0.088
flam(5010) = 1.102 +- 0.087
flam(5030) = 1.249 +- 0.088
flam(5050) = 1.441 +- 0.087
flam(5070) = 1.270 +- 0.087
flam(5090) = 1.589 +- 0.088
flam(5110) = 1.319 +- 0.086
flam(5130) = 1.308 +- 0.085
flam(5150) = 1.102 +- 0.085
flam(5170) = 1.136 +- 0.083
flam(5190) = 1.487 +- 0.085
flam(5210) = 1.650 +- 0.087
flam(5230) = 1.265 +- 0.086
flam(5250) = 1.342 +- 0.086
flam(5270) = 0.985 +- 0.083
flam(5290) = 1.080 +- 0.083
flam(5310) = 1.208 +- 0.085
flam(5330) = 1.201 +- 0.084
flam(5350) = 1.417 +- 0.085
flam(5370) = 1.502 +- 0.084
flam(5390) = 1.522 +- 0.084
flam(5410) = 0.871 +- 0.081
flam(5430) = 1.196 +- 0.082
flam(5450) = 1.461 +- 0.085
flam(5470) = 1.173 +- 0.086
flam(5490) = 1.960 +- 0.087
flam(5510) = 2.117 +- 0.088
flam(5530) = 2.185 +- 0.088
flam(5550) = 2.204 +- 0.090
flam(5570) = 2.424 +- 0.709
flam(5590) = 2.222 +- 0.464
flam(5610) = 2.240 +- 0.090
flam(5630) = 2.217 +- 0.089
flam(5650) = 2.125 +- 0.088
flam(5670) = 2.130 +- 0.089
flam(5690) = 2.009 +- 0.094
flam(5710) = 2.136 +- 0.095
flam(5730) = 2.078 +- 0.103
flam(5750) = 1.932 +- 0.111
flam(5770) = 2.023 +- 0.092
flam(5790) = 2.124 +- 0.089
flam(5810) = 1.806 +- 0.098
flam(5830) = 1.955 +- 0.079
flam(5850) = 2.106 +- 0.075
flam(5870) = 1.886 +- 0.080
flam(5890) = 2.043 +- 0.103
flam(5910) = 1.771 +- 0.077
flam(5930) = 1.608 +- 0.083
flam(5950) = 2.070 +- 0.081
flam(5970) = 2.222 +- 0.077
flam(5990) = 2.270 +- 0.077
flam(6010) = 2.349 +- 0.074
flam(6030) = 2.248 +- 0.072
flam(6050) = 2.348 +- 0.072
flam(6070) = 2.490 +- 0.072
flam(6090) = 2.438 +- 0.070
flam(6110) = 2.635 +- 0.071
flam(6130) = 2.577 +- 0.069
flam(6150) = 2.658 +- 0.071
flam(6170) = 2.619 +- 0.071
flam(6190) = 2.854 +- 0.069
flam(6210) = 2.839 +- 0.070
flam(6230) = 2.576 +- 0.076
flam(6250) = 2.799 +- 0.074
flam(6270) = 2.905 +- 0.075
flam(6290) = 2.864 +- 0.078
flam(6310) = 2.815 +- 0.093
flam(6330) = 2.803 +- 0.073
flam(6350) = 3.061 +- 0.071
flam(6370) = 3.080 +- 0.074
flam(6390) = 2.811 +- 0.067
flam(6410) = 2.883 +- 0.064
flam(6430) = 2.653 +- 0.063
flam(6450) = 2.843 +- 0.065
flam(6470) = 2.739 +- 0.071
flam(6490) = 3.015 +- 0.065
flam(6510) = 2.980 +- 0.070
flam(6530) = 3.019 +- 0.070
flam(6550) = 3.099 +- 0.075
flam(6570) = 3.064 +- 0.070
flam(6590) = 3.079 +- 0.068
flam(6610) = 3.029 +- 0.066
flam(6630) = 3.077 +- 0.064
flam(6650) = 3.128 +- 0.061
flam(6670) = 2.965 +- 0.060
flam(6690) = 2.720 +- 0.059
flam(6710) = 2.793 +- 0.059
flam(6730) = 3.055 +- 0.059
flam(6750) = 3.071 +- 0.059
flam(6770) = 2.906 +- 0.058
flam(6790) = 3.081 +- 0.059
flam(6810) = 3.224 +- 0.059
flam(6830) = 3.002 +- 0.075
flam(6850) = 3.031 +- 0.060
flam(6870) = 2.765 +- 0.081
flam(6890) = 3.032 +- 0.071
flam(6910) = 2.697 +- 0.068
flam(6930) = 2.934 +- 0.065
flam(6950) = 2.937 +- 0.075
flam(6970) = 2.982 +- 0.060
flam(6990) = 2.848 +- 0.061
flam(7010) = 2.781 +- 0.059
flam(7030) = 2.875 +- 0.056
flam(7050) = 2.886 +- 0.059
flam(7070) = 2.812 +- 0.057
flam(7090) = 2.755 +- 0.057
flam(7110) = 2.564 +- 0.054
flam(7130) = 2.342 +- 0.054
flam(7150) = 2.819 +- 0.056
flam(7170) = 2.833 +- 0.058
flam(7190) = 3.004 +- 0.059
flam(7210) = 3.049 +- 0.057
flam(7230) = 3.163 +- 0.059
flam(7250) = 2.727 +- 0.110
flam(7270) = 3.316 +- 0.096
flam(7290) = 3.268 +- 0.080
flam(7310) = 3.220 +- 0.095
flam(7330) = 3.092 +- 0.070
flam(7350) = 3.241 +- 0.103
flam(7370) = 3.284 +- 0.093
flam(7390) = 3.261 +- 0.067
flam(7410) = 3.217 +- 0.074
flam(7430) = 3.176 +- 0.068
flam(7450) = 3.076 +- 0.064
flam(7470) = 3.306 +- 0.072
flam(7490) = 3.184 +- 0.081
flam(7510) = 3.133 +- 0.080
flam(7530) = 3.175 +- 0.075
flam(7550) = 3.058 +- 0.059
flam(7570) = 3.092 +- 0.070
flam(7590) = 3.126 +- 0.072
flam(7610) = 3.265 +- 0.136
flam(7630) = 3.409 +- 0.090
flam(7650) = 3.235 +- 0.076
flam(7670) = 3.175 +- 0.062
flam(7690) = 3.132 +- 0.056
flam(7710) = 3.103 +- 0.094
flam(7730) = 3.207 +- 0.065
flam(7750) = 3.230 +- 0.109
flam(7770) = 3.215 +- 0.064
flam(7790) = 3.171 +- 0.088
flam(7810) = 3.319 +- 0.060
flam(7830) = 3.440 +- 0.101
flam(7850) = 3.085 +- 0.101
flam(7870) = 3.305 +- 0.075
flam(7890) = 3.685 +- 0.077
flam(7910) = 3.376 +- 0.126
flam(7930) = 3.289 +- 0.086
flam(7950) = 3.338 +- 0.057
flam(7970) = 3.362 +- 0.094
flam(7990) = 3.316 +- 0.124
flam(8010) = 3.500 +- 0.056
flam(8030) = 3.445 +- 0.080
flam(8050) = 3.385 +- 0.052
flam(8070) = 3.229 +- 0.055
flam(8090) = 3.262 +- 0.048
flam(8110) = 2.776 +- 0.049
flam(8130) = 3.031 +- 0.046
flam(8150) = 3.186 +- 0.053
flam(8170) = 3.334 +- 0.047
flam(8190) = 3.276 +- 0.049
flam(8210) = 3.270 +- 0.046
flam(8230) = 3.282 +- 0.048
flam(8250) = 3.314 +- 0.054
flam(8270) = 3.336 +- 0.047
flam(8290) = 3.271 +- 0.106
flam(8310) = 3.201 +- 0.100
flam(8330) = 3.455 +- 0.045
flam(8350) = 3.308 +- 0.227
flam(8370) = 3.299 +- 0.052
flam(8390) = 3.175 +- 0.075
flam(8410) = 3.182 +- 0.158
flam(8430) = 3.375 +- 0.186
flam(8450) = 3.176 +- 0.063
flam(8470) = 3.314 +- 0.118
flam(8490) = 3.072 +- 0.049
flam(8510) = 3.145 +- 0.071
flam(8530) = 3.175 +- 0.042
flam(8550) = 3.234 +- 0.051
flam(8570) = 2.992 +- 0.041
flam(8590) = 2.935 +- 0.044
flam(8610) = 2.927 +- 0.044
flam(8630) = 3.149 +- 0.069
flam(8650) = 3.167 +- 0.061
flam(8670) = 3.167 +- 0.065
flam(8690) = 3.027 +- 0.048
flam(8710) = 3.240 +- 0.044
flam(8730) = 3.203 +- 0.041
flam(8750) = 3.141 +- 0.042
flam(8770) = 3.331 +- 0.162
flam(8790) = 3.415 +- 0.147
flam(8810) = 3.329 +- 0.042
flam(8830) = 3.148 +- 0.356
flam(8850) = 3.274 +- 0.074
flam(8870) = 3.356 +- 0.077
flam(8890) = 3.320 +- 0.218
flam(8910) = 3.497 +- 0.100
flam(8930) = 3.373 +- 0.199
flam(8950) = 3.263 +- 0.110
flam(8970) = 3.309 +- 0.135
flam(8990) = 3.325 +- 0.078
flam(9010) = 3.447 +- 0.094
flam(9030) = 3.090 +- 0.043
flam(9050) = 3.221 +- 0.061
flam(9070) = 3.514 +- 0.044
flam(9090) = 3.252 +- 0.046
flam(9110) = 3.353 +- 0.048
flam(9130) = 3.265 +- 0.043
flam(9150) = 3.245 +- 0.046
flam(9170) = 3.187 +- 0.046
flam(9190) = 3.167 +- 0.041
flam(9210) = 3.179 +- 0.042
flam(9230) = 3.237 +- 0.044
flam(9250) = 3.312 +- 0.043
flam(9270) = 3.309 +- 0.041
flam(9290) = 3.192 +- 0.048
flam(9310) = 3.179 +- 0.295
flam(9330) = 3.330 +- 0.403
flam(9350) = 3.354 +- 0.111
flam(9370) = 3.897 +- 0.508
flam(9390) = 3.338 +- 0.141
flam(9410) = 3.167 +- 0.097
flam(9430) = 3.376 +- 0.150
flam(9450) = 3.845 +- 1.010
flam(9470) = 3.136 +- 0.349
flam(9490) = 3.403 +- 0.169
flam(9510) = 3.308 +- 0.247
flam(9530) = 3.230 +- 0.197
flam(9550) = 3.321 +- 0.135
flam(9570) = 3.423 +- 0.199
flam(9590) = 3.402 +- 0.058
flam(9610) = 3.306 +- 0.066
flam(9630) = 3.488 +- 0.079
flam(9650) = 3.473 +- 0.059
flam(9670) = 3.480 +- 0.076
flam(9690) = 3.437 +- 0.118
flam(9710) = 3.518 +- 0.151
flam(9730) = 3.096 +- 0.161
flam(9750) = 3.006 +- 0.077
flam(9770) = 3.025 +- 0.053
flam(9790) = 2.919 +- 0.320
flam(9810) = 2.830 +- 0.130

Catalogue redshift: 0.376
